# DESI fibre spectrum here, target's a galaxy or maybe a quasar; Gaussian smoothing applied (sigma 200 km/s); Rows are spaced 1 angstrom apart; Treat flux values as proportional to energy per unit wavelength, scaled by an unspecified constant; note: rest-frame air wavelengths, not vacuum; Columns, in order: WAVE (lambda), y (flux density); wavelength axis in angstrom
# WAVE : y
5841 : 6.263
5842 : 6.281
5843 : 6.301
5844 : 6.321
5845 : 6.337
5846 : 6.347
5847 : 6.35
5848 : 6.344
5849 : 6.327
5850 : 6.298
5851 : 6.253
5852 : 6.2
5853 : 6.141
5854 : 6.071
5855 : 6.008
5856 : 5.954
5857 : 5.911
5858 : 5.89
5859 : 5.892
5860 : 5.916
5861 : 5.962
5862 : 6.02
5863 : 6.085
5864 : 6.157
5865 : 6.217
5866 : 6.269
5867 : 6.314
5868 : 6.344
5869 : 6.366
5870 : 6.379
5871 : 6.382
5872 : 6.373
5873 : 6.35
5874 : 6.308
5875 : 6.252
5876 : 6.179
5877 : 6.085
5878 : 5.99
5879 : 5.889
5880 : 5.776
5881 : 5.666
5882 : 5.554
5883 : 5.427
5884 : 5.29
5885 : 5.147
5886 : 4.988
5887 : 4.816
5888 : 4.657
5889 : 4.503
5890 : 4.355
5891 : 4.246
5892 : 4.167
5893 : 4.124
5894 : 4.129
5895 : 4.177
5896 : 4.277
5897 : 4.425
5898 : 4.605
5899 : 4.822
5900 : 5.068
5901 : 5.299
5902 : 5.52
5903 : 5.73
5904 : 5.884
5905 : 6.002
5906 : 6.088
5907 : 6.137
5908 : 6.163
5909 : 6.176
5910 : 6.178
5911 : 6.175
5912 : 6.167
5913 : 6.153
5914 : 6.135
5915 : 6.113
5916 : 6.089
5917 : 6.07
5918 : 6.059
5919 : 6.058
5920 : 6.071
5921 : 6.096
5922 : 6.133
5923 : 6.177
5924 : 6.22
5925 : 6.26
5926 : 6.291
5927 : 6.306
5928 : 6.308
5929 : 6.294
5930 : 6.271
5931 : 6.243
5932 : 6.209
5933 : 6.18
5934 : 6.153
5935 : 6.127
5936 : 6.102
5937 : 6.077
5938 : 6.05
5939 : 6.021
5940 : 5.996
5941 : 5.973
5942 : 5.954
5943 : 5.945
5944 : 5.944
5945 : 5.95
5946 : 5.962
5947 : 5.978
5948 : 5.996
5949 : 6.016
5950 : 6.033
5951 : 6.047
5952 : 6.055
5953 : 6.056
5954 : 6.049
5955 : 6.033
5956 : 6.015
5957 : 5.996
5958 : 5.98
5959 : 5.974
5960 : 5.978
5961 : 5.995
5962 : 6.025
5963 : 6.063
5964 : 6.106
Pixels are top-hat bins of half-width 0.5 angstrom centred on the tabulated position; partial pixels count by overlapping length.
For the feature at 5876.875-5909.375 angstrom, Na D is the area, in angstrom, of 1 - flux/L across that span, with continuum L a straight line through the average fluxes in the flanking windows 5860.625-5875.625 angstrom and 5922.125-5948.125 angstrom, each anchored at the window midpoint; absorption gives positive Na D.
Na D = 5.39 angstrom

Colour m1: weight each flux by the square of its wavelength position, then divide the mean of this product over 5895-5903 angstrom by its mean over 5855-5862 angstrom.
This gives 0.83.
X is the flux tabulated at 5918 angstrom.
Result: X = 6.059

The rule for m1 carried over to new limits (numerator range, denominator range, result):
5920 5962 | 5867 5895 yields 1.14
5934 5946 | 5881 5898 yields 1.31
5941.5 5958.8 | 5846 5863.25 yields 1.02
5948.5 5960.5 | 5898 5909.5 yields 1.08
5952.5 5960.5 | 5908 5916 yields 0.99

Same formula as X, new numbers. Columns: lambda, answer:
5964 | 6.106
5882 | 5.554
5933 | 6.18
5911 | 6.175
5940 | 5.996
